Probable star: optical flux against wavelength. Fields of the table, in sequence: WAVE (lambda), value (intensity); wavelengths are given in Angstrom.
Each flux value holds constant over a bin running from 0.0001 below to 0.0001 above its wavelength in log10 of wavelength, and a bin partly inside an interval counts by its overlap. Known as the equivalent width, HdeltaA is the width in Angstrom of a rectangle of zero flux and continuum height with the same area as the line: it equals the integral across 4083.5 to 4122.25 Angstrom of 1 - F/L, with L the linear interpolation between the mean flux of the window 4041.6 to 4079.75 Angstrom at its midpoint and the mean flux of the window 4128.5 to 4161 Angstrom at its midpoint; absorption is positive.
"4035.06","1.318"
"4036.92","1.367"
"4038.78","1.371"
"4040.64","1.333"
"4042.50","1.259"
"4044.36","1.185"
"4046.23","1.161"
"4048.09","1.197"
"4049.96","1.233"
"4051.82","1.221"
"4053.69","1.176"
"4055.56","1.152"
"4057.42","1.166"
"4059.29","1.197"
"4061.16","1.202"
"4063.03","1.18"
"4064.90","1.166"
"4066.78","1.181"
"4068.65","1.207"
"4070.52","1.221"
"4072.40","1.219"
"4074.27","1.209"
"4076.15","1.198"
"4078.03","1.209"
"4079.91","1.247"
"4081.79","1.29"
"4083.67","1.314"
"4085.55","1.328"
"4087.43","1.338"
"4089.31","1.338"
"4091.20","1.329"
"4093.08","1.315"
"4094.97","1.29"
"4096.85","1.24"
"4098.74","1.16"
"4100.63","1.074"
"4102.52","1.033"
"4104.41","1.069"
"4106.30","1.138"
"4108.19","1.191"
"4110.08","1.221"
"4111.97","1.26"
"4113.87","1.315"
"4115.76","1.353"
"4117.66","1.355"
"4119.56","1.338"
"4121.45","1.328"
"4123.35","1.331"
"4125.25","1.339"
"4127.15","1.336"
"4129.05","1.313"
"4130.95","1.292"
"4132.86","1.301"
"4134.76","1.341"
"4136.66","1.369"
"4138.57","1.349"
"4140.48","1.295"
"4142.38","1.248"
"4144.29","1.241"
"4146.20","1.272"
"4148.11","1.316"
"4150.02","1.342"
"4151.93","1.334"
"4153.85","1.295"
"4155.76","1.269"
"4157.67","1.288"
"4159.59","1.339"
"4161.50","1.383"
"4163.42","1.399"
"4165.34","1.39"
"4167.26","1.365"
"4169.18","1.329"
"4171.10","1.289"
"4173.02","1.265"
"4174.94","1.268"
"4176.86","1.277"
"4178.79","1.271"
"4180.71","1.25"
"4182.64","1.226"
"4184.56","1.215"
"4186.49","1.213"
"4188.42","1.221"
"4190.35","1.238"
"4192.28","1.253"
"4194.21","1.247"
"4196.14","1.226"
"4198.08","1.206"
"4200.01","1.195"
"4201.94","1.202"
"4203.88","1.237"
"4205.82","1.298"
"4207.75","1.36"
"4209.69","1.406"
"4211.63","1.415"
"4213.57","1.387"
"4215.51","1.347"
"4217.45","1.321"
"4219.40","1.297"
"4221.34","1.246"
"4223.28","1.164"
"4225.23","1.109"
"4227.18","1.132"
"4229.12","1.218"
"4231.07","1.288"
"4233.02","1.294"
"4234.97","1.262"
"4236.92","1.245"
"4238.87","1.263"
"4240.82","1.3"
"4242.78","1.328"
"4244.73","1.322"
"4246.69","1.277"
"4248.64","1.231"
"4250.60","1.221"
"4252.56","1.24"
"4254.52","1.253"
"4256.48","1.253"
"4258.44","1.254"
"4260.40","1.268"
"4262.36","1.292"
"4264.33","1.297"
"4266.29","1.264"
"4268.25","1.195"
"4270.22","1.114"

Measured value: 0.0 Angstrom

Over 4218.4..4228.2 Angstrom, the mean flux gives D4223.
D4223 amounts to 1.19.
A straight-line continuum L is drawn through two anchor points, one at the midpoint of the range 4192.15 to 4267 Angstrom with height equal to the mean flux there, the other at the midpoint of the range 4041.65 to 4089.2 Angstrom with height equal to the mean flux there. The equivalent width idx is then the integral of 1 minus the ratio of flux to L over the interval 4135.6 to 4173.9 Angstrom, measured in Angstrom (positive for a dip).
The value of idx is -2.2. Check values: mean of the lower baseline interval 1.22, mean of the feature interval 1.32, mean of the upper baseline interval 1.27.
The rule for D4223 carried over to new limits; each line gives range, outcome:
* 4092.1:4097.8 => 1.28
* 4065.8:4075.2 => 1.21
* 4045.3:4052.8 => 1.2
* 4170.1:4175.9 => 1.28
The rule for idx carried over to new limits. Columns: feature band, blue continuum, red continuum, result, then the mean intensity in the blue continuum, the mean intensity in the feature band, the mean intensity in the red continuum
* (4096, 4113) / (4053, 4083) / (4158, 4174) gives 1.4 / 1.2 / 1.15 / 1.34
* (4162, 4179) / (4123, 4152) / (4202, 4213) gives 0.0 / 1.31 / 1.32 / 1.33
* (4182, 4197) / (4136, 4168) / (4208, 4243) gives 0.8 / 1.32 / 1.23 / 1.28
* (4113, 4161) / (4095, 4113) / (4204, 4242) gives -4.9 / 1.16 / 1.32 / 1.28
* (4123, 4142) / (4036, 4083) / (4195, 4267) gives -1.3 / 1.22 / 1.32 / 1.27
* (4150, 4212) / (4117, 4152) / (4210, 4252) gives 0.4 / 1.32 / 1.29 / 1.27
